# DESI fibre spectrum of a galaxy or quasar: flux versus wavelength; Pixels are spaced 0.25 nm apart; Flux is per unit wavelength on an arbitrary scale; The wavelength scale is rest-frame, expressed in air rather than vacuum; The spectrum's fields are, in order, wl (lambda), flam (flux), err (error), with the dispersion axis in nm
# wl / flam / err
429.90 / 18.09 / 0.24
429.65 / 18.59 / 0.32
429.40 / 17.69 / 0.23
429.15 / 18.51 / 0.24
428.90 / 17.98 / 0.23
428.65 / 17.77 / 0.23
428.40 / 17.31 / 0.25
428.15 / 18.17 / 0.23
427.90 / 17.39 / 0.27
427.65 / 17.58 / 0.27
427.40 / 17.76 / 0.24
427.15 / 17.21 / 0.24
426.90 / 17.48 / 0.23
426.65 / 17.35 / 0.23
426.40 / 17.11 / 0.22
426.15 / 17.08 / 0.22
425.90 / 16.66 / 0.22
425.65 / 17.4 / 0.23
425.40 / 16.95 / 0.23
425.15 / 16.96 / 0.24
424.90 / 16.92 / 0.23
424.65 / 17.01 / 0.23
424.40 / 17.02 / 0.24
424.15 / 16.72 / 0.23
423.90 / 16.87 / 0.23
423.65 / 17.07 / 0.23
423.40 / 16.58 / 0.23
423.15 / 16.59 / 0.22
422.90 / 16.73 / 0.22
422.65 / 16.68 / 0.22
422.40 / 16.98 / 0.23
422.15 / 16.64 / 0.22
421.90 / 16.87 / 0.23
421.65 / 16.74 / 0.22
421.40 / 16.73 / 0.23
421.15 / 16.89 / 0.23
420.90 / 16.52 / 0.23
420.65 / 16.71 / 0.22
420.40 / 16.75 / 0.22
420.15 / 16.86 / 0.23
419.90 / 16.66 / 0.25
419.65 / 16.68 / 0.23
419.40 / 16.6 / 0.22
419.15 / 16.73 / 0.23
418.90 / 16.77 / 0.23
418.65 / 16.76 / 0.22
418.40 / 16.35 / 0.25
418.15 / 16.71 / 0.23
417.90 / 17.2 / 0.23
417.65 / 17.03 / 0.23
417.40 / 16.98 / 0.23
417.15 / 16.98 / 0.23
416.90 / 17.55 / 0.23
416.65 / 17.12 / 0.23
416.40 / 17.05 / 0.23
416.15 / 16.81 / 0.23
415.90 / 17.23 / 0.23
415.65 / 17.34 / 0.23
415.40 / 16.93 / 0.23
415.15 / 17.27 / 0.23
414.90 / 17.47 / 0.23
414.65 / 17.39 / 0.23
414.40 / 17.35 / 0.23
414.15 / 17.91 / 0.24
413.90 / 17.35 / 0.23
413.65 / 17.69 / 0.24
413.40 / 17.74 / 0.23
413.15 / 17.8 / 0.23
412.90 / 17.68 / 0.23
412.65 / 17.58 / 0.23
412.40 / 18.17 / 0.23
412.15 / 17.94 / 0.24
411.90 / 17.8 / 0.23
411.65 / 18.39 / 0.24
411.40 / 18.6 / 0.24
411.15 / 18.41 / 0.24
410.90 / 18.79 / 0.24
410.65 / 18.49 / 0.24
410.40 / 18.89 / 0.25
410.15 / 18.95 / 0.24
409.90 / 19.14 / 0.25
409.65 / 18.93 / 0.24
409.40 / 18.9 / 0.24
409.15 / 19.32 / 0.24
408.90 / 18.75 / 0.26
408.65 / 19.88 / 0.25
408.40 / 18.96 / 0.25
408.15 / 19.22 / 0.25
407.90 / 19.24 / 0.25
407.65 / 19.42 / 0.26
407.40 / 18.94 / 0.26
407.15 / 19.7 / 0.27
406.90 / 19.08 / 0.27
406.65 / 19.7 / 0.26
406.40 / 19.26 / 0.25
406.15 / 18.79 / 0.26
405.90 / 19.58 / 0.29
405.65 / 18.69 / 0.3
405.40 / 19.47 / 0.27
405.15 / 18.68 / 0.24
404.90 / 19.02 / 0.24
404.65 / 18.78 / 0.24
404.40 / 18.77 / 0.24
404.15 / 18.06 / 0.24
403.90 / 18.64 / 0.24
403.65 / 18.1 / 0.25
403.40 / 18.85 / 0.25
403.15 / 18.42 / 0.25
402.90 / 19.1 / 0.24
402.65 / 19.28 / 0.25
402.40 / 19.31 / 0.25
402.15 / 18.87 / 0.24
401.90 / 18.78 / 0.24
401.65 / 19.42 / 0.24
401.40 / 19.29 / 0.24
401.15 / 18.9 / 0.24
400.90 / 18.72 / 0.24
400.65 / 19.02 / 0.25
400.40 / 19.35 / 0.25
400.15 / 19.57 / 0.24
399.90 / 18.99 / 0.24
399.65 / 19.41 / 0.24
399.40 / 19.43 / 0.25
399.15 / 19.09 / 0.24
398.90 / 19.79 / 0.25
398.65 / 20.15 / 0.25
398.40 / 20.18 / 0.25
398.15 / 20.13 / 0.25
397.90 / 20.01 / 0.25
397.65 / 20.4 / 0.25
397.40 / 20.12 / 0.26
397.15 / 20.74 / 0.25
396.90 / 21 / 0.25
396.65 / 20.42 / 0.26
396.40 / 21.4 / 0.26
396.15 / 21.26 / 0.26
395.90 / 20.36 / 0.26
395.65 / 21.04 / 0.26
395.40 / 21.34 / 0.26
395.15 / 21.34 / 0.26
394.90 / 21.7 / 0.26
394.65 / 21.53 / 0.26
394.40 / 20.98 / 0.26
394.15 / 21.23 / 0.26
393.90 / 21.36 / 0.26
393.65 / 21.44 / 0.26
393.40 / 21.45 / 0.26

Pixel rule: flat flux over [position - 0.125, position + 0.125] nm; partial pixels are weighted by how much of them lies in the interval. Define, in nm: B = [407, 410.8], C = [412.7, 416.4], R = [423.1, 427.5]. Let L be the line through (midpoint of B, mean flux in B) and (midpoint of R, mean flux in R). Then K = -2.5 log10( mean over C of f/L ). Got 0.060 mag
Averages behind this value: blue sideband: 19.1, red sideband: 17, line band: 17.4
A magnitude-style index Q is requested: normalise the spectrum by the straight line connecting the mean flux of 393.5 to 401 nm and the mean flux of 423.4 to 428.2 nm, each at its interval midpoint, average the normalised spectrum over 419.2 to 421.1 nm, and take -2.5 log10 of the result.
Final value 0.07 mag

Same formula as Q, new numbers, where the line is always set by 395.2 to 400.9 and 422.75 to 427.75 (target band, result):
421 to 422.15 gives 0.043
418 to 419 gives 0.073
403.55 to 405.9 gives 0.036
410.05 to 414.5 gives 0.026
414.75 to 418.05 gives 0.056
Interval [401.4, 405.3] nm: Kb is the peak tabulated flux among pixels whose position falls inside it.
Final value 19.42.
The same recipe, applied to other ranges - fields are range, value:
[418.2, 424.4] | 17.07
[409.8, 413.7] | 19.14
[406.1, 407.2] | 19.7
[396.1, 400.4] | 21.4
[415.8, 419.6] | 17.55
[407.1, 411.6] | 19.88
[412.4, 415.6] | 17.91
